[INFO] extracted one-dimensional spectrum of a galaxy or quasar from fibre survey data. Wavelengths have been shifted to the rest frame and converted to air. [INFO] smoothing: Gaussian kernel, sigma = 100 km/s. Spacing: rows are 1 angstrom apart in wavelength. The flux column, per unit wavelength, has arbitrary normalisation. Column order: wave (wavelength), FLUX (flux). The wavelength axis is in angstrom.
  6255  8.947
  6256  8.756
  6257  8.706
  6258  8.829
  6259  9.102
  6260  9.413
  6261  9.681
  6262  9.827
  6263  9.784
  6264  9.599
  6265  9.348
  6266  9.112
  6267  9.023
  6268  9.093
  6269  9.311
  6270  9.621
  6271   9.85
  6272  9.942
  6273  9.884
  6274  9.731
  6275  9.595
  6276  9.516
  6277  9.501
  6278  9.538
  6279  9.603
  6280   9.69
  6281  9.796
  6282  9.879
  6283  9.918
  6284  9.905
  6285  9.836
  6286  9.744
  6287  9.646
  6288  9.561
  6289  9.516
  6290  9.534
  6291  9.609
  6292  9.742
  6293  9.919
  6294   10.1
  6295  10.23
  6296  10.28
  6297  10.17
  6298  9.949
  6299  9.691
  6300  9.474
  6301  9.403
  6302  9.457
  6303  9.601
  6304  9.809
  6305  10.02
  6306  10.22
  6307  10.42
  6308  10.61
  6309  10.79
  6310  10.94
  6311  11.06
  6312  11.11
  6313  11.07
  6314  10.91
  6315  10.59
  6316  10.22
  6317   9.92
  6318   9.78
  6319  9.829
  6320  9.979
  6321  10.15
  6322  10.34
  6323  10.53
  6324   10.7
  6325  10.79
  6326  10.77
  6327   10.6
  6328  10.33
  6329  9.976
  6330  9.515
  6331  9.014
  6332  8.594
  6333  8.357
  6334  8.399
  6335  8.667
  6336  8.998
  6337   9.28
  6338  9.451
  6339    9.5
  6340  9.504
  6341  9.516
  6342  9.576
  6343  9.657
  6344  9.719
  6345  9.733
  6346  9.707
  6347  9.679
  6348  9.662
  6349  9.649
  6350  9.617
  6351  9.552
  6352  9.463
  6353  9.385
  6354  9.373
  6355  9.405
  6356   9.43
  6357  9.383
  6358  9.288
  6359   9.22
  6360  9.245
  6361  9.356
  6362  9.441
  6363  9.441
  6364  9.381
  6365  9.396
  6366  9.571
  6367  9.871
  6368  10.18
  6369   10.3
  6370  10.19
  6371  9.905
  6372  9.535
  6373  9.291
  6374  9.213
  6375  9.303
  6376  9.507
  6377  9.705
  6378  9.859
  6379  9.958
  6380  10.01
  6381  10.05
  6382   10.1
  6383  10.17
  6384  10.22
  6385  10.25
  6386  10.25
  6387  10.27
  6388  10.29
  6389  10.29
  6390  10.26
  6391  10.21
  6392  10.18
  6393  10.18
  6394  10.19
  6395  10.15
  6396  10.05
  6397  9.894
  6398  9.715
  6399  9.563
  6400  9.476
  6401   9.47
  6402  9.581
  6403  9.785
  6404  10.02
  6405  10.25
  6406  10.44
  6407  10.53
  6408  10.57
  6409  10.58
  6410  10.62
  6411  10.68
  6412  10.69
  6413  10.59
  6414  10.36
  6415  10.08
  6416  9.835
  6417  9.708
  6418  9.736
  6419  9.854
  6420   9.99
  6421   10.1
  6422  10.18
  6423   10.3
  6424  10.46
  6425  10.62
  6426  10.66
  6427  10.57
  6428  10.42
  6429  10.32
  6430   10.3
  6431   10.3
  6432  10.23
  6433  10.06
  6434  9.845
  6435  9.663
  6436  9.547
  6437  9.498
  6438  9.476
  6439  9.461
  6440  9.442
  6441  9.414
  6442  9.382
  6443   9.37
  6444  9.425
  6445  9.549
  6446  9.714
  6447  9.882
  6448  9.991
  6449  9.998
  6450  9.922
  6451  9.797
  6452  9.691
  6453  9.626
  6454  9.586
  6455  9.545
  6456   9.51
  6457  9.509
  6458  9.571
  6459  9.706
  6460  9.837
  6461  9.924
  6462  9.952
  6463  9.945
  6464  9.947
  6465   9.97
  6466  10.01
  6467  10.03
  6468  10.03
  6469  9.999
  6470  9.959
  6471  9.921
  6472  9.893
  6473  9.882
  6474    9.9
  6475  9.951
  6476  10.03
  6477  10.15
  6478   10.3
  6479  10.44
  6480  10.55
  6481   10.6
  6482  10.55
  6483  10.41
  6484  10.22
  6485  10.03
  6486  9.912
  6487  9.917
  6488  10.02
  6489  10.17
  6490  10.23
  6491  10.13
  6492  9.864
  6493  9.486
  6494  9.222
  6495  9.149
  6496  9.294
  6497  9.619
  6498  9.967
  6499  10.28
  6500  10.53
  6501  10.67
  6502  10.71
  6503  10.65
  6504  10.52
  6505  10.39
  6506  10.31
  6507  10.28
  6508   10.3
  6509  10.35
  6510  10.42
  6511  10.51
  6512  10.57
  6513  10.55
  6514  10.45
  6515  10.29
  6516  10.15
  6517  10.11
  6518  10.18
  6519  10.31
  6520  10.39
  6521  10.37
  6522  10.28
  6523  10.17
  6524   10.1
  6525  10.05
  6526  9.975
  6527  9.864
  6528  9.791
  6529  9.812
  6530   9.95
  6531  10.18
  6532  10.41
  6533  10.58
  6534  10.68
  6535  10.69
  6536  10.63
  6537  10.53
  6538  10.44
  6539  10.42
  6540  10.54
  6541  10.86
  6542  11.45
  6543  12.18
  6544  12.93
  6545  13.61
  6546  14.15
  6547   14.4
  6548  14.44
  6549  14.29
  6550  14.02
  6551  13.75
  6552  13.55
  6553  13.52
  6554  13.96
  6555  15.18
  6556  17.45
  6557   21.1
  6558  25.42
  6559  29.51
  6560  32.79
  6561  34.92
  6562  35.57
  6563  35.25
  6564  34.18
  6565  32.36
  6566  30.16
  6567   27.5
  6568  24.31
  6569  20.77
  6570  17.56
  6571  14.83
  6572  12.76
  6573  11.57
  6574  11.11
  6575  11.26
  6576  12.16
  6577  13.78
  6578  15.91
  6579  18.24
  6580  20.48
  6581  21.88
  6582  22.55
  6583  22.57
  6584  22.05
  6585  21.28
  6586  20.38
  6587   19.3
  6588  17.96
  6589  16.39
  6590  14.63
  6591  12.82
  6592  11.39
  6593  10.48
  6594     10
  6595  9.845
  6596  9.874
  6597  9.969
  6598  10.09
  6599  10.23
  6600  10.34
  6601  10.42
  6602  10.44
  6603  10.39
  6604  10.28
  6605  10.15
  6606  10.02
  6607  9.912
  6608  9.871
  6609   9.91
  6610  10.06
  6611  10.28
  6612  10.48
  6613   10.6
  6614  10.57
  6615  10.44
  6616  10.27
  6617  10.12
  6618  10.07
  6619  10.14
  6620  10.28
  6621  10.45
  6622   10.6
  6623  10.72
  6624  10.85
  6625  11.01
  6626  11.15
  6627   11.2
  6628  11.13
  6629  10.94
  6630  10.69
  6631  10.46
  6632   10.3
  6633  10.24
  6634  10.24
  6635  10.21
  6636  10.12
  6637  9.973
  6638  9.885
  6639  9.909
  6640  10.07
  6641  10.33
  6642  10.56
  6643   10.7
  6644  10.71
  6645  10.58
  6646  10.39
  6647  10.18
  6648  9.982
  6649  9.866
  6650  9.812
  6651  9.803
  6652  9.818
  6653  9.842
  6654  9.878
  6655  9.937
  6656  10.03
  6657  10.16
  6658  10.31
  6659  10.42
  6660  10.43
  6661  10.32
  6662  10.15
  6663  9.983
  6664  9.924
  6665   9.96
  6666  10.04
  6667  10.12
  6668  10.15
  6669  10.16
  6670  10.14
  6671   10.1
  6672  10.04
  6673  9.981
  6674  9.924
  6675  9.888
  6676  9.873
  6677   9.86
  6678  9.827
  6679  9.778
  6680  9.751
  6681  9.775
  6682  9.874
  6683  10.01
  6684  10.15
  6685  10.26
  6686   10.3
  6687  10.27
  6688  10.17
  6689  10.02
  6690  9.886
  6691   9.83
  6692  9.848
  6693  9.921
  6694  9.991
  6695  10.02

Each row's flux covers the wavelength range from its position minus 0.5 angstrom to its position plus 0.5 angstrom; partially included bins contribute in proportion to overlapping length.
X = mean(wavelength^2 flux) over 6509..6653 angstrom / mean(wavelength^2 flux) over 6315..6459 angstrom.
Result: 1.4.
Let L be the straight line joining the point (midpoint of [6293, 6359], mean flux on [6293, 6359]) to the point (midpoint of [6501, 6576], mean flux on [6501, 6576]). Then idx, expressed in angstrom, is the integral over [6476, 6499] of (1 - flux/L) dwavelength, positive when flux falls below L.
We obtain 5.9 angstrom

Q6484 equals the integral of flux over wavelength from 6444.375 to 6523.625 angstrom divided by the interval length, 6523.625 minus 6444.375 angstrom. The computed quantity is 10.1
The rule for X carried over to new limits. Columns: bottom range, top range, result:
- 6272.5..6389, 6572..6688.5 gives 1.27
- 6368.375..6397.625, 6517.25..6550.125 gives 1.17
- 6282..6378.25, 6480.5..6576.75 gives 1.48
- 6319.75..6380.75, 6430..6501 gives 1.06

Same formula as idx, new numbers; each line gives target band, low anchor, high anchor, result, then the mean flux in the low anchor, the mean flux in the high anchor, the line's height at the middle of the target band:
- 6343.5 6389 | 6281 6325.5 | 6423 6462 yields 1.28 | 10.1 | 9.84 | 9.99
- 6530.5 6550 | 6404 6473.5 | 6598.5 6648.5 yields -3.09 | 9.98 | 10.4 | 10.2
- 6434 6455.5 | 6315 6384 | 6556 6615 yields 5.13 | 9.68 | 17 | 12.6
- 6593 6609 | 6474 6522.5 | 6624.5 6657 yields 0.24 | 10.2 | 10.3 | 10.3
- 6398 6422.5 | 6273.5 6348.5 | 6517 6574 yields 4.58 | 9.87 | 15.9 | 12.4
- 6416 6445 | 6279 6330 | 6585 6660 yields 1.37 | 10.1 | 10.9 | 10.4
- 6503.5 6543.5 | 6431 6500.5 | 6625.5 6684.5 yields -1.77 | 9.87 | 10.2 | 9.96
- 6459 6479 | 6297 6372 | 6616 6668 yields 0.07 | 9.81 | 10.3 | 10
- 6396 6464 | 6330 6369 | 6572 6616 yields 4.55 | 9.4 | 13.3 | 10.7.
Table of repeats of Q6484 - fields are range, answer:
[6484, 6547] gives 10.5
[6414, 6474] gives 9.89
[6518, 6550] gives 11.1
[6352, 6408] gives 9.82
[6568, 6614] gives 13.8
